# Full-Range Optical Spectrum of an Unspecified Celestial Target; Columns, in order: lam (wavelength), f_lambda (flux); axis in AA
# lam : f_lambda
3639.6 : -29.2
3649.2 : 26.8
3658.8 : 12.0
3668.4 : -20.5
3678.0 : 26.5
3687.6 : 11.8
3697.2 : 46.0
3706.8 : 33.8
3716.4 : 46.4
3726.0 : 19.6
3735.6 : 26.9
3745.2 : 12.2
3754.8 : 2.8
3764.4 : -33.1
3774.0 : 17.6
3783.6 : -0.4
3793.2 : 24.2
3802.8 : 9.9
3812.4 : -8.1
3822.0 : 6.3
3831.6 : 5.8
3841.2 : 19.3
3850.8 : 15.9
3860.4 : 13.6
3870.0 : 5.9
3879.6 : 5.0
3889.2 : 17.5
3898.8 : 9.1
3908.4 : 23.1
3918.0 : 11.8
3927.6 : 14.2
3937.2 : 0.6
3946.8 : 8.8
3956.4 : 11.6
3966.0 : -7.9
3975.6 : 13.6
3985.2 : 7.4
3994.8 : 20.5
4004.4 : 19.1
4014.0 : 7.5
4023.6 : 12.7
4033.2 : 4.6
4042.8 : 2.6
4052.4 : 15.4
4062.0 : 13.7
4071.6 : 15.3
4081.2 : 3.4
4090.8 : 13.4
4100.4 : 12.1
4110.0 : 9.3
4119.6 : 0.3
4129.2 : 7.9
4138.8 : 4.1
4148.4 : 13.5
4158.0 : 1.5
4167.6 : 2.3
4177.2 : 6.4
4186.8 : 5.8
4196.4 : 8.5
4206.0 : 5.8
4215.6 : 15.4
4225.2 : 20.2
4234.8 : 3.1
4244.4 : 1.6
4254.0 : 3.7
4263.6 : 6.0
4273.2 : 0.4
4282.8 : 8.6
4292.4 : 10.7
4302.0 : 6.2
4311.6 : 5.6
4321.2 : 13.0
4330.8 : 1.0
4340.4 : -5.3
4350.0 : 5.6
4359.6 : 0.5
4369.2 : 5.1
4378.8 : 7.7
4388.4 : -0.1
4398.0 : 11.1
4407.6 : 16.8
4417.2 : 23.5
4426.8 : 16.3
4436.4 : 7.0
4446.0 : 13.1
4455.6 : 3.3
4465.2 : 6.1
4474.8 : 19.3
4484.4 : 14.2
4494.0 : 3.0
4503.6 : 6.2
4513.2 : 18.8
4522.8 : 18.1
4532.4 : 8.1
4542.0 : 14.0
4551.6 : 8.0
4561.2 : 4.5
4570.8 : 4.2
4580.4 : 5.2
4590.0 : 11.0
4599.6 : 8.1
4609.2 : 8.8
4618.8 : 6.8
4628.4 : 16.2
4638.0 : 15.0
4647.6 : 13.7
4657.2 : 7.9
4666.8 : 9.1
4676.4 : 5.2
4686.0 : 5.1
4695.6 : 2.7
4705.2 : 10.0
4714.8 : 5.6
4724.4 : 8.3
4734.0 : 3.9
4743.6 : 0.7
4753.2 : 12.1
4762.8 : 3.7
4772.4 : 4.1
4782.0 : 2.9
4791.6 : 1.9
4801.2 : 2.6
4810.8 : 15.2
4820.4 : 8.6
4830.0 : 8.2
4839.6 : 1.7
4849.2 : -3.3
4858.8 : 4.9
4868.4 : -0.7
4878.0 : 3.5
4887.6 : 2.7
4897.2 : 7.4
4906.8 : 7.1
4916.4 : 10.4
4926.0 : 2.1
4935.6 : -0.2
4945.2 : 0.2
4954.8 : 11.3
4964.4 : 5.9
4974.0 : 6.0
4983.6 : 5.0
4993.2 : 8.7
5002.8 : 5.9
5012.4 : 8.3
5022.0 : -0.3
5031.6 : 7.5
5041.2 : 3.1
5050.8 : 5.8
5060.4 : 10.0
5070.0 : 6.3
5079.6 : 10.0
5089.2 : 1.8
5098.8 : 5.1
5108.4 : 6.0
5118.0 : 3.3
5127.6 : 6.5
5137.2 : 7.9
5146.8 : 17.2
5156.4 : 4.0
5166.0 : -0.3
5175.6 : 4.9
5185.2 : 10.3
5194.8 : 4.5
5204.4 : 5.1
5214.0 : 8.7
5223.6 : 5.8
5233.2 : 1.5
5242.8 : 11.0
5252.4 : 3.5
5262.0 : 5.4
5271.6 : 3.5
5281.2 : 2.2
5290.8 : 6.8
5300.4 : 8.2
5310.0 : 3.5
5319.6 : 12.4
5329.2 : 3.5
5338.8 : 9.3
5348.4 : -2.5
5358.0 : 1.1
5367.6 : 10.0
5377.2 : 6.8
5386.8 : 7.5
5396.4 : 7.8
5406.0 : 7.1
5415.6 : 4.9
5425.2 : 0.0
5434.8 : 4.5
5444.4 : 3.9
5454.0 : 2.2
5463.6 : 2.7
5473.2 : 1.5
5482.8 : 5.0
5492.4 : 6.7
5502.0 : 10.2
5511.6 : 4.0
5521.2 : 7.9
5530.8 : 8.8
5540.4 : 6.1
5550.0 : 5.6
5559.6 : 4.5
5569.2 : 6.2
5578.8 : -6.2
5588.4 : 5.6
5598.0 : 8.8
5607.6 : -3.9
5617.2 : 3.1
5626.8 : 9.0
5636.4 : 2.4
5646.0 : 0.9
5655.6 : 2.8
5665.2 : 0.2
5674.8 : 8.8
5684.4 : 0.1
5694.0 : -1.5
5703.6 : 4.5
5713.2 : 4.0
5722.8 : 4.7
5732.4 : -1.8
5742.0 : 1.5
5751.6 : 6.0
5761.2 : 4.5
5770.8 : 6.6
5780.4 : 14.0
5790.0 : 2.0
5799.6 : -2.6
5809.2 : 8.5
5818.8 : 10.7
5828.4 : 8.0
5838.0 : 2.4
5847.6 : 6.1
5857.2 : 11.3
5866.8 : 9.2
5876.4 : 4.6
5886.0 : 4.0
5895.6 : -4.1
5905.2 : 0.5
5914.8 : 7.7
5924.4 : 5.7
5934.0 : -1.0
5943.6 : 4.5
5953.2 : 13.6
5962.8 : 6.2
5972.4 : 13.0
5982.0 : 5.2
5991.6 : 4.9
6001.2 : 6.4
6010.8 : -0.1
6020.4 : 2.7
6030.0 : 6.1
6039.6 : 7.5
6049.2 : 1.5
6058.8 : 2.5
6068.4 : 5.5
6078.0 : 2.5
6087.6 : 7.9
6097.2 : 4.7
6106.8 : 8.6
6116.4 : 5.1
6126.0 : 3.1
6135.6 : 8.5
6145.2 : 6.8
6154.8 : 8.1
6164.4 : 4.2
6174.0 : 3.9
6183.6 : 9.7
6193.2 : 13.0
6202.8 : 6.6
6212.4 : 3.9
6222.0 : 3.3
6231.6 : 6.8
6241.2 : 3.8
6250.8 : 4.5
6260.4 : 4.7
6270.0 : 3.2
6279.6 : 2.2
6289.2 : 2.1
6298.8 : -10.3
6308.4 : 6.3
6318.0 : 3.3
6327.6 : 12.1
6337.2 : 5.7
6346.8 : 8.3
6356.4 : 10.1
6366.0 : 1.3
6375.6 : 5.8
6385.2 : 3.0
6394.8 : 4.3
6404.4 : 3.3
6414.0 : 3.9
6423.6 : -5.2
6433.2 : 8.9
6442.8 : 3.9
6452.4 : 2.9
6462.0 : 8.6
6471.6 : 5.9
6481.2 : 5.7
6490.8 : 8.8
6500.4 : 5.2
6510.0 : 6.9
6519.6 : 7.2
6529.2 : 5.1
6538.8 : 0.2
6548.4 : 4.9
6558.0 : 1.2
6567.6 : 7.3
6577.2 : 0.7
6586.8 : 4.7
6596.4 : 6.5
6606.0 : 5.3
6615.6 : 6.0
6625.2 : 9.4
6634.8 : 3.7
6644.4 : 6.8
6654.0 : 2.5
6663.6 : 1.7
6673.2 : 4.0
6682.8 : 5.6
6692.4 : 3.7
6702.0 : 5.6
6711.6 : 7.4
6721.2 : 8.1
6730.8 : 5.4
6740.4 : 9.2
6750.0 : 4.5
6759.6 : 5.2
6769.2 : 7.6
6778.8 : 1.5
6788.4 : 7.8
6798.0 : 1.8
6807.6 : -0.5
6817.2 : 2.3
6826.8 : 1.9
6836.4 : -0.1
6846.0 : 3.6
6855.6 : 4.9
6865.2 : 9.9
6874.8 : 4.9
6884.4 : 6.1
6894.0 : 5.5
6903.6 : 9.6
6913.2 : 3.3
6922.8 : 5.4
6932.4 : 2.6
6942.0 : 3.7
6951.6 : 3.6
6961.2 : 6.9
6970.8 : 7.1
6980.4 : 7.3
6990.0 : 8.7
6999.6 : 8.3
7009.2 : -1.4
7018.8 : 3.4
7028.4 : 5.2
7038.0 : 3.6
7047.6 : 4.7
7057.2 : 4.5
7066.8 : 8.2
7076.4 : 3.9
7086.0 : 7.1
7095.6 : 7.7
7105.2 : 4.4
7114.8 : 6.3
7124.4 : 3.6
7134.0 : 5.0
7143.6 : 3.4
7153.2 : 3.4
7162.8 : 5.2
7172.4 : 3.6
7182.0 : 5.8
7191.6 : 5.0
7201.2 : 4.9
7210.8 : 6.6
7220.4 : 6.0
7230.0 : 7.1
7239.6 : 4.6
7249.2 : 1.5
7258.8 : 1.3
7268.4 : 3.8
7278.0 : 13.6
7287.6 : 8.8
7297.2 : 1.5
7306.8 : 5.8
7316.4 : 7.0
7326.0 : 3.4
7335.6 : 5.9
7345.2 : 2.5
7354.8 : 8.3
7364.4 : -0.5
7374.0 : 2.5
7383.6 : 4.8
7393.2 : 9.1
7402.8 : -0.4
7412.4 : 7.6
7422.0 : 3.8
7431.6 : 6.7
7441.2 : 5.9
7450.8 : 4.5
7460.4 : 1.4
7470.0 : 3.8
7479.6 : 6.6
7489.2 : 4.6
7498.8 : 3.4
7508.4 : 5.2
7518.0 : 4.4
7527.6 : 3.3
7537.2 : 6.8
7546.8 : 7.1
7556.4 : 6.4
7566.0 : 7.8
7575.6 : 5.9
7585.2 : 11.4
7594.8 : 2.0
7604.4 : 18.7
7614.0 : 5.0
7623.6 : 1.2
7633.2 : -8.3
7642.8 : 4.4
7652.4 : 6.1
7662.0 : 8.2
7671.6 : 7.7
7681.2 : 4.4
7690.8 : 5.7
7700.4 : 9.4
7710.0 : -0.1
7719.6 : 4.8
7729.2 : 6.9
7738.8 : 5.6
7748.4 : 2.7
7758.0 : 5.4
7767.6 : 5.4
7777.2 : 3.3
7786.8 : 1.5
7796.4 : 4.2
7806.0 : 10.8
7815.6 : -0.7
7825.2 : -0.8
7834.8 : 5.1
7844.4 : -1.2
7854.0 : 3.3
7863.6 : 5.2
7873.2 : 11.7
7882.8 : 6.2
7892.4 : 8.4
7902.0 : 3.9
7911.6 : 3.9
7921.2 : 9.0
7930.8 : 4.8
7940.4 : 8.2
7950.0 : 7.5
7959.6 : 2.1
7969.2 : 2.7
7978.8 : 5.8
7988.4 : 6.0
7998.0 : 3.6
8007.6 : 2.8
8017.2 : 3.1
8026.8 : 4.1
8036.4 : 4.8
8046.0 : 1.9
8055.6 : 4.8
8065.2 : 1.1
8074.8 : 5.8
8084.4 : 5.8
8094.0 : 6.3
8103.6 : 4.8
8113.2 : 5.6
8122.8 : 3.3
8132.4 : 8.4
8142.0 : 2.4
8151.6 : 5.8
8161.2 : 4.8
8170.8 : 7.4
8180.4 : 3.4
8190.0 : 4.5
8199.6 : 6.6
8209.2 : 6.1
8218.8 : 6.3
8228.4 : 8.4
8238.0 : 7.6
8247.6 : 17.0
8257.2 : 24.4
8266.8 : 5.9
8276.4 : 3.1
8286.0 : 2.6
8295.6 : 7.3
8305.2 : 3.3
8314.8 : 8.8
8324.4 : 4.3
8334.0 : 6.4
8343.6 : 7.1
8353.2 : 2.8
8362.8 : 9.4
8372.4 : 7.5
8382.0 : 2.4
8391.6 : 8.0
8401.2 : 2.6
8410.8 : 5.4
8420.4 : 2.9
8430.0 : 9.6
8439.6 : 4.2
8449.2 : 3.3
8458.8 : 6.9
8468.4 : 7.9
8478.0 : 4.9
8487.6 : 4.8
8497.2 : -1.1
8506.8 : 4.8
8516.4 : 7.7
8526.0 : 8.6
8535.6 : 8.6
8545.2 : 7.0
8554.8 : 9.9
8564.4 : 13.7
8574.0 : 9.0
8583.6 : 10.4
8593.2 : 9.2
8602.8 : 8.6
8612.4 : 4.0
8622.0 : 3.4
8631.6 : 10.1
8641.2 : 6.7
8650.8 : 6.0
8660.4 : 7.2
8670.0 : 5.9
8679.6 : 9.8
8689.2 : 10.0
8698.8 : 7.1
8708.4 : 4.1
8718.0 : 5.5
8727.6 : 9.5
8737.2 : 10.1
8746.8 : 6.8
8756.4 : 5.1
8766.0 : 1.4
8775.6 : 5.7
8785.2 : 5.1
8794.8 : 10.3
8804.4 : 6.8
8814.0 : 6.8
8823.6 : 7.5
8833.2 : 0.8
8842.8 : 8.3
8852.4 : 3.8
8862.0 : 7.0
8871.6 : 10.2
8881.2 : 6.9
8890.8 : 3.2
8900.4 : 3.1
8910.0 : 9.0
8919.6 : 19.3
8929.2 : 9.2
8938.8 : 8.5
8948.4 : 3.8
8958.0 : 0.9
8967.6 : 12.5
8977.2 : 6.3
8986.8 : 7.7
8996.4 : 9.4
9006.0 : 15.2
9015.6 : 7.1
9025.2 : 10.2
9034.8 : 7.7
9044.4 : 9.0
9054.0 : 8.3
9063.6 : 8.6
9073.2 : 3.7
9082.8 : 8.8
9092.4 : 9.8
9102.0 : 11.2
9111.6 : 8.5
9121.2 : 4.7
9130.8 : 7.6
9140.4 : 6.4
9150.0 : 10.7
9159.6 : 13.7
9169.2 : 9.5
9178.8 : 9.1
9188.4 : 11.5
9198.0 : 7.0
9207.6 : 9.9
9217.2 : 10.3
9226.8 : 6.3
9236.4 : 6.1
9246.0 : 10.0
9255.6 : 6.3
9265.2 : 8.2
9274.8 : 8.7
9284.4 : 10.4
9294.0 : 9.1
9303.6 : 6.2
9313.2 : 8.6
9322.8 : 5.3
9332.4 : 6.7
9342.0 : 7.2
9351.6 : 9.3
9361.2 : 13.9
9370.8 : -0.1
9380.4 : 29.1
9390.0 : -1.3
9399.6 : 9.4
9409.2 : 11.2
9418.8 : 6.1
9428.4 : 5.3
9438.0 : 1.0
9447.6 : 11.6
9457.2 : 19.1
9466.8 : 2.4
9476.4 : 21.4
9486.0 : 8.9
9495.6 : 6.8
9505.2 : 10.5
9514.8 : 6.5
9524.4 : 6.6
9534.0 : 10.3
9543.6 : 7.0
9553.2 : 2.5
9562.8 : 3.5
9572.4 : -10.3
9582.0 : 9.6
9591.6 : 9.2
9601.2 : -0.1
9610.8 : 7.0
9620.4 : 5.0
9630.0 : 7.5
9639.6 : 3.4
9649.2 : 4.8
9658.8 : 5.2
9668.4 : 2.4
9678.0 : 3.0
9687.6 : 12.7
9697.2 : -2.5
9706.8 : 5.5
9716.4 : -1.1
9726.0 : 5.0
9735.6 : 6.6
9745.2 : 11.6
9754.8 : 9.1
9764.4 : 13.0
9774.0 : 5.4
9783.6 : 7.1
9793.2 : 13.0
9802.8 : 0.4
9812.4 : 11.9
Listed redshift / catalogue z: 1.214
